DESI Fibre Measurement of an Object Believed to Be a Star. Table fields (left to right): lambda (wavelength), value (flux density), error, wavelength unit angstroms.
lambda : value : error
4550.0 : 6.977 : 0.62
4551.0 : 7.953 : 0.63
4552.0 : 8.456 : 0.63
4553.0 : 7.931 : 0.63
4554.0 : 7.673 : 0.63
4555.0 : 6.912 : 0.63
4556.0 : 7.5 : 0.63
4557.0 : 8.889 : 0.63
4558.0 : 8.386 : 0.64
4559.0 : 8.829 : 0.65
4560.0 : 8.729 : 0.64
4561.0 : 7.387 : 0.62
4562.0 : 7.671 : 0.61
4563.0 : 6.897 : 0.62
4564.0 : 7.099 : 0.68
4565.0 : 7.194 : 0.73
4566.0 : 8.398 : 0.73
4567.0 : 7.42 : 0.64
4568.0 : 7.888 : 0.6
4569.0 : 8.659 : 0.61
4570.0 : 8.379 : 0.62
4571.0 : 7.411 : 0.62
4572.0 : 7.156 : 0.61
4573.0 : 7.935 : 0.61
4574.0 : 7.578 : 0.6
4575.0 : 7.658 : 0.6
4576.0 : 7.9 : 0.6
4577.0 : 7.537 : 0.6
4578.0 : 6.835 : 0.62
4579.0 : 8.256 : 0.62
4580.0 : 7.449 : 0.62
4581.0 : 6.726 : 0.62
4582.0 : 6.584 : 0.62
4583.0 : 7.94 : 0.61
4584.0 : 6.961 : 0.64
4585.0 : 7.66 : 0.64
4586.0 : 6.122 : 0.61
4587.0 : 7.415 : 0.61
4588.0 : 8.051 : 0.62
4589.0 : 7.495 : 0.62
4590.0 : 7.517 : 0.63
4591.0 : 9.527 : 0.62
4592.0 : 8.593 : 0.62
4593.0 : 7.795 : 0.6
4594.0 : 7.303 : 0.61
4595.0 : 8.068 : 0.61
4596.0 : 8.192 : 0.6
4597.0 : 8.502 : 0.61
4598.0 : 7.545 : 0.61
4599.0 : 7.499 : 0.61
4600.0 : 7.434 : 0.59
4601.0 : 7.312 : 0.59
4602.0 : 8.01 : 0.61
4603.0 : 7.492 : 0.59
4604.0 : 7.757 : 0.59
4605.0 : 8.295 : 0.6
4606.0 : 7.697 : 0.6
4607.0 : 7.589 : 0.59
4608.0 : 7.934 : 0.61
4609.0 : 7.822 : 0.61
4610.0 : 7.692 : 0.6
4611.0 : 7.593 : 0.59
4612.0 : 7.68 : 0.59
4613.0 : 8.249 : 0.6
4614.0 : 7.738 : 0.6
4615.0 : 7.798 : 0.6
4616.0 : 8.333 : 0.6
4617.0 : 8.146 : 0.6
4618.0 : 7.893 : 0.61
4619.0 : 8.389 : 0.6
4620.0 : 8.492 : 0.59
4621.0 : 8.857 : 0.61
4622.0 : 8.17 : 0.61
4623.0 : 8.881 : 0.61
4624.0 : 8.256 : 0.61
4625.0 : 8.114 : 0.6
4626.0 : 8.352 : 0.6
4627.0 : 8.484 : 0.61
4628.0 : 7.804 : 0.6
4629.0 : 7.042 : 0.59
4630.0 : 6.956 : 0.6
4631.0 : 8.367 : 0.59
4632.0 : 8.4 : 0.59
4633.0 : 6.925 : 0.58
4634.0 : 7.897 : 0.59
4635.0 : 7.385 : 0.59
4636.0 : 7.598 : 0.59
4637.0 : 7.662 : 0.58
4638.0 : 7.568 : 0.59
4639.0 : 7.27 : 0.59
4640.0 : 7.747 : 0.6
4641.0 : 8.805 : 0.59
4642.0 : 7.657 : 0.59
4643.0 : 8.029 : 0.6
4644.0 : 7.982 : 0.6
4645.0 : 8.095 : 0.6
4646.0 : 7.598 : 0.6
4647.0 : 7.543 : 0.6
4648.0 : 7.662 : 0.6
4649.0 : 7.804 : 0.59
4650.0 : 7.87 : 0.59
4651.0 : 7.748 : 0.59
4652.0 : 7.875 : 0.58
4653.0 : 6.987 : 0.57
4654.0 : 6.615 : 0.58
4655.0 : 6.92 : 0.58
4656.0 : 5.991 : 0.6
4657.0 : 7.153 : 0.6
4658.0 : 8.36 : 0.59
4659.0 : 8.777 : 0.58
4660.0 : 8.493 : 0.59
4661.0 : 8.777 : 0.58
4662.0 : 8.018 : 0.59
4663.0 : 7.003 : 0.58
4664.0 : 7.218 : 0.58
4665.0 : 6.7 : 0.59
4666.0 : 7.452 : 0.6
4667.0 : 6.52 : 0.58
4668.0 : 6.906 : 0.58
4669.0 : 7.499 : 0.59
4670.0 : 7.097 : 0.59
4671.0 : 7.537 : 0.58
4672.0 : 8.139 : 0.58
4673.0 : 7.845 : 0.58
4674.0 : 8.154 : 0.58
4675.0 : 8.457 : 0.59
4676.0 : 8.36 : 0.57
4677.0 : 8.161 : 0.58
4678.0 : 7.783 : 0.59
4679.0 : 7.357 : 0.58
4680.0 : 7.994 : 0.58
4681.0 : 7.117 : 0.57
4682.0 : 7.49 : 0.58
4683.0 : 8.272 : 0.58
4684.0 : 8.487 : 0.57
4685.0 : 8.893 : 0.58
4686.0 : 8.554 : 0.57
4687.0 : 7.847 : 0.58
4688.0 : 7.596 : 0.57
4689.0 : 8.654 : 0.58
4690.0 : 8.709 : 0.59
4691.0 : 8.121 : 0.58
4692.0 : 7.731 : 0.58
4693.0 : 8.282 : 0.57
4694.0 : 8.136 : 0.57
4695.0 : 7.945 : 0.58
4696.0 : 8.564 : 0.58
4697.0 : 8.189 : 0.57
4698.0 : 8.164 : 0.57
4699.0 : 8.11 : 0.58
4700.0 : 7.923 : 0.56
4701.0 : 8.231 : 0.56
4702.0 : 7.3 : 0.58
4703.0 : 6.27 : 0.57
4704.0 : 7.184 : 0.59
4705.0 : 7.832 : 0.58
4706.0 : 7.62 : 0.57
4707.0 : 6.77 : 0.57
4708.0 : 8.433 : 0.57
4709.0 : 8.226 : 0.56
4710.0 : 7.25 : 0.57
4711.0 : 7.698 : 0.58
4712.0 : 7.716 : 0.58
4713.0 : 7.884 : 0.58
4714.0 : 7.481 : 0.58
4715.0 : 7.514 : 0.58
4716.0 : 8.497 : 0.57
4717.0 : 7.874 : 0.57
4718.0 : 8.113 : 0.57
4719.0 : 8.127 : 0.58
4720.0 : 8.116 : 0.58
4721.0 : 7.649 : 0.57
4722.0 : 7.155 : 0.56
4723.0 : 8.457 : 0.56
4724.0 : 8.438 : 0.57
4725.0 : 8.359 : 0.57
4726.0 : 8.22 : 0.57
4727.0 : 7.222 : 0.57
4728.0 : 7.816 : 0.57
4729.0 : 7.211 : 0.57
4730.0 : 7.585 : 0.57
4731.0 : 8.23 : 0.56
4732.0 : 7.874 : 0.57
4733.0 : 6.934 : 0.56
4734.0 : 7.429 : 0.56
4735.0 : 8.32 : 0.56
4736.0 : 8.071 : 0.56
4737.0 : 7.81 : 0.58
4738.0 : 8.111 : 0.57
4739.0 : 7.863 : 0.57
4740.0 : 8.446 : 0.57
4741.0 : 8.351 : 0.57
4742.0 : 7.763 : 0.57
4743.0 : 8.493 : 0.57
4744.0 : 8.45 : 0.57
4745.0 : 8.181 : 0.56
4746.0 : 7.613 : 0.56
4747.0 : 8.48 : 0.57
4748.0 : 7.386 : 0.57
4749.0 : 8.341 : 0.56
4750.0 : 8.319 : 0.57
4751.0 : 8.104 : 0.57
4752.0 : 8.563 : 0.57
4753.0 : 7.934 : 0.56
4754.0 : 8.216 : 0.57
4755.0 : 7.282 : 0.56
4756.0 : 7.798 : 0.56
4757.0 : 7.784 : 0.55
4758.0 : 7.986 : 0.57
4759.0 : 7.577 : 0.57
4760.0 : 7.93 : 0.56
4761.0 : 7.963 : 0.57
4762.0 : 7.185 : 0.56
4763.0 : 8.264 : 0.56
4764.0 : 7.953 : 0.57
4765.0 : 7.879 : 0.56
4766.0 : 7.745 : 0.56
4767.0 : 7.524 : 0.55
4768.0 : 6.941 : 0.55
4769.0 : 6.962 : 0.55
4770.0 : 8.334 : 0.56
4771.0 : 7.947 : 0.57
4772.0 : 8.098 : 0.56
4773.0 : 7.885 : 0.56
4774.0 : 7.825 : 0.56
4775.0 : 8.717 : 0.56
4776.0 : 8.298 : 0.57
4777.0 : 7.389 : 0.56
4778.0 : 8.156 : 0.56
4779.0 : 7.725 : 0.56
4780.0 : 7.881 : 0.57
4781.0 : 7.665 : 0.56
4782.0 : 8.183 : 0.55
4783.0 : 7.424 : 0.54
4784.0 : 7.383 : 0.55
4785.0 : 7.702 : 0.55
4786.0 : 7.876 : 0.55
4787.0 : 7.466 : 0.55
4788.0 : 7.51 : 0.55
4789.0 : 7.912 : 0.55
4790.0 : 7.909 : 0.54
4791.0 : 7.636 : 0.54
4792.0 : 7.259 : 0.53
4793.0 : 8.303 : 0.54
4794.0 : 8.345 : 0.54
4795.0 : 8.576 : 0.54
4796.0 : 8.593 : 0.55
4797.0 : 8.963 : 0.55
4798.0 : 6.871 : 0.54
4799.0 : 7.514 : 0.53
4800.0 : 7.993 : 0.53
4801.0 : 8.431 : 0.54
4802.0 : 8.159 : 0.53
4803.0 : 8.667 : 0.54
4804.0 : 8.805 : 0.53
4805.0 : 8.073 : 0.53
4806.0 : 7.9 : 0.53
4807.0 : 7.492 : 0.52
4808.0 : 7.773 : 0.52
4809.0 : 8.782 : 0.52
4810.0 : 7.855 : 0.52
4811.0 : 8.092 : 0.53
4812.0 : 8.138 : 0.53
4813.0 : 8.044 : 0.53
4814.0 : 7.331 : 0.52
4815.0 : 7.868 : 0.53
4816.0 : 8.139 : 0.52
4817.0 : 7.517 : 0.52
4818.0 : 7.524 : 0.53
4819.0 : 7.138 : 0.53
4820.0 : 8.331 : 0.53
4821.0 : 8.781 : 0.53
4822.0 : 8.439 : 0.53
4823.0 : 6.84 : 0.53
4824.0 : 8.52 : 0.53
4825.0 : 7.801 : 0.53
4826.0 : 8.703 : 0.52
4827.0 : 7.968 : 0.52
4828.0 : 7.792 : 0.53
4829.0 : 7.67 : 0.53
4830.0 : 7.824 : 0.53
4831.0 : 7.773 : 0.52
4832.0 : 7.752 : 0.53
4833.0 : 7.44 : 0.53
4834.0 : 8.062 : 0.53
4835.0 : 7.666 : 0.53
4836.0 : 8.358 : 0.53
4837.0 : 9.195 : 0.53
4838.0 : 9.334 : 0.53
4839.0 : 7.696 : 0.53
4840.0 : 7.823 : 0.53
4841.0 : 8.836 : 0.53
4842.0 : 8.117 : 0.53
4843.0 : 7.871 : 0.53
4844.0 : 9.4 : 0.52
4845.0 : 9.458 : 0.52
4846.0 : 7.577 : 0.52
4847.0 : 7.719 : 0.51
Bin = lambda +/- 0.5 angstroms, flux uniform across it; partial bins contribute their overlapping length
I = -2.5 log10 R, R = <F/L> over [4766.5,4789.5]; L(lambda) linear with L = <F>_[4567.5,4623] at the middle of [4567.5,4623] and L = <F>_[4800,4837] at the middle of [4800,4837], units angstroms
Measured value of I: 0.03 mag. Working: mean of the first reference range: 7.8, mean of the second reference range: 8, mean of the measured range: 7.77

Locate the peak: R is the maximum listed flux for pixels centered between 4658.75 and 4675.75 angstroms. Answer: 8.777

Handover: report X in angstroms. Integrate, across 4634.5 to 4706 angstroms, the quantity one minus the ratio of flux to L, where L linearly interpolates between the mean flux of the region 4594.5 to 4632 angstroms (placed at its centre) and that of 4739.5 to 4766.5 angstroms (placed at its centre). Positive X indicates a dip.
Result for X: 1.9 angstroms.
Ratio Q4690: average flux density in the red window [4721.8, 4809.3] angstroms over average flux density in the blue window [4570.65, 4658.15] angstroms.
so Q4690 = 1.03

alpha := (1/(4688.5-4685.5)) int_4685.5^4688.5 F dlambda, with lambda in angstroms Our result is 8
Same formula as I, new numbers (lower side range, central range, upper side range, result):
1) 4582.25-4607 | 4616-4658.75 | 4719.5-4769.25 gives 0.00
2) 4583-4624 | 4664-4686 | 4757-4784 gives 0.02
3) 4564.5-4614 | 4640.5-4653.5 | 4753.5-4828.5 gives -0.01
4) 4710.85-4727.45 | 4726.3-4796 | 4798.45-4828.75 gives 0.01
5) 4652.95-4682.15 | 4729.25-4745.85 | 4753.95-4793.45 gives -0.04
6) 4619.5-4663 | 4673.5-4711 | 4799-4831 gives -0.01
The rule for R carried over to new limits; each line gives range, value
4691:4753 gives 8.564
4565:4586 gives 8.659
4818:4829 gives 8.781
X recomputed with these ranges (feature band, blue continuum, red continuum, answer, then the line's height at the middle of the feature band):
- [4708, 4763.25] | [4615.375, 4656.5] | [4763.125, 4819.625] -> -0.41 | 7.87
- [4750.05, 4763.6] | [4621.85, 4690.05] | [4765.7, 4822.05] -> -0.04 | 7.88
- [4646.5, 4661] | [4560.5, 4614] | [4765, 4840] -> 0.30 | 7.76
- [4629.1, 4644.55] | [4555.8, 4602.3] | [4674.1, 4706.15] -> 0.26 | 7.86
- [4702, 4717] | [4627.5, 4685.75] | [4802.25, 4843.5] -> 0.39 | 7.8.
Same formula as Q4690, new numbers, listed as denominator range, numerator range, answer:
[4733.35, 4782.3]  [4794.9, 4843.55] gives 1.01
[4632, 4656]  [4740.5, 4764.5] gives 1.05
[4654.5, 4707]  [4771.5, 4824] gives 1.02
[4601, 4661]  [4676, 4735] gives 1.01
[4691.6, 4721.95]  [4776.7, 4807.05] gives 1.02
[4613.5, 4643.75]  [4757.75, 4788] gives 0.98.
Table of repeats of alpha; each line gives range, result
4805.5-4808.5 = 7.72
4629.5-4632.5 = 7.91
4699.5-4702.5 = 7.82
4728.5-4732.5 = 7.72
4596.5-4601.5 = 7.66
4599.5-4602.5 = 7.59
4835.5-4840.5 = 8.48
